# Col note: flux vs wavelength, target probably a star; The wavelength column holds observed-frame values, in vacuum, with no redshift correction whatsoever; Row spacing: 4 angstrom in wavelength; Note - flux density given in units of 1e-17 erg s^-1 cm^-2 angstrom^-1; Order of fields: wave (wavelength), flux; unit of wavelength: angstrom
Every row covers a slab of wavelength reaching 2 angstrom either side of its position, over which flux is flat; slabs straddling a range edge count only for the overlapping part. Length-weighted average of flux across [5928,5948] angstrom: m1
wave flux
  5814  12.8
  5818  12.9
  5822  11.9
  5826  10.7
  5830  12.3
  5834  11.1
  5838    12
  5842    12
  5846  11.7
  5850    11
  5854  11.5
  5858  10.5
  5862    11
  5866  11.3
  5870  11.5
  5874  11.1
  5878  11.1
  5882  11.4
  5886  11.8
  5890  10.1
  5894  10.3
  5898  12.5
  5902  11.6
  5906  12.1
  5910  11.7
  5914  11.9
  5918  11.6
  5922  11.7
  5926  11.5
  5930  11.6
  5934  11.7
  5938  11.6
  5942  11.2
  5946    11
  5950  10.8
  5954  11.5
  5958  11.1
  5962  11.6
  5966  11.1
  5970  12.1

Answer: 11.4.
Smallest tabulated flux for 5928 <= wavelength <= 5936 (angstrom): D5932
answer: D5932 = 11.6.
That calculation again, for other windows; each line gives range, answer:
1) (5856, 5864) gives 10.5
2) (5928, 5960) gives 10.8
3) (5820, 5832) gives 10.7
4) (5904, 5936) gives 11.5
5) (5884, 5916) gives 10.1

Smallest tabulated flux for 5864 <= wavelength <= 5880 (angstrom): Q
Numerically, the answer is 11.1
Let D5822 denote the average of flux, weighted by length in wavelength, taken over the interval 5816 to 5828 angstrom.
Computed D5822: 11.8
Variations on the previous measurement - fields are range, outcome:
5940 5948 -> 11.1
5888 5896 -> 10.2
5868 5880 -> 11.2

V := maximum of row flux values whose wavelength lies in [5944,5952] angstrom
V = 11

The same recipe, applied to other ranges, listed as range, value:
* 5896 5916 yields 12.5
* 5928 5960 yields 11.7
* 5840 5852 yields 12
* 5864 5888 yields 11.8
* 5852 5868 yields 11.5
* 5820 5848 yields 12.3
